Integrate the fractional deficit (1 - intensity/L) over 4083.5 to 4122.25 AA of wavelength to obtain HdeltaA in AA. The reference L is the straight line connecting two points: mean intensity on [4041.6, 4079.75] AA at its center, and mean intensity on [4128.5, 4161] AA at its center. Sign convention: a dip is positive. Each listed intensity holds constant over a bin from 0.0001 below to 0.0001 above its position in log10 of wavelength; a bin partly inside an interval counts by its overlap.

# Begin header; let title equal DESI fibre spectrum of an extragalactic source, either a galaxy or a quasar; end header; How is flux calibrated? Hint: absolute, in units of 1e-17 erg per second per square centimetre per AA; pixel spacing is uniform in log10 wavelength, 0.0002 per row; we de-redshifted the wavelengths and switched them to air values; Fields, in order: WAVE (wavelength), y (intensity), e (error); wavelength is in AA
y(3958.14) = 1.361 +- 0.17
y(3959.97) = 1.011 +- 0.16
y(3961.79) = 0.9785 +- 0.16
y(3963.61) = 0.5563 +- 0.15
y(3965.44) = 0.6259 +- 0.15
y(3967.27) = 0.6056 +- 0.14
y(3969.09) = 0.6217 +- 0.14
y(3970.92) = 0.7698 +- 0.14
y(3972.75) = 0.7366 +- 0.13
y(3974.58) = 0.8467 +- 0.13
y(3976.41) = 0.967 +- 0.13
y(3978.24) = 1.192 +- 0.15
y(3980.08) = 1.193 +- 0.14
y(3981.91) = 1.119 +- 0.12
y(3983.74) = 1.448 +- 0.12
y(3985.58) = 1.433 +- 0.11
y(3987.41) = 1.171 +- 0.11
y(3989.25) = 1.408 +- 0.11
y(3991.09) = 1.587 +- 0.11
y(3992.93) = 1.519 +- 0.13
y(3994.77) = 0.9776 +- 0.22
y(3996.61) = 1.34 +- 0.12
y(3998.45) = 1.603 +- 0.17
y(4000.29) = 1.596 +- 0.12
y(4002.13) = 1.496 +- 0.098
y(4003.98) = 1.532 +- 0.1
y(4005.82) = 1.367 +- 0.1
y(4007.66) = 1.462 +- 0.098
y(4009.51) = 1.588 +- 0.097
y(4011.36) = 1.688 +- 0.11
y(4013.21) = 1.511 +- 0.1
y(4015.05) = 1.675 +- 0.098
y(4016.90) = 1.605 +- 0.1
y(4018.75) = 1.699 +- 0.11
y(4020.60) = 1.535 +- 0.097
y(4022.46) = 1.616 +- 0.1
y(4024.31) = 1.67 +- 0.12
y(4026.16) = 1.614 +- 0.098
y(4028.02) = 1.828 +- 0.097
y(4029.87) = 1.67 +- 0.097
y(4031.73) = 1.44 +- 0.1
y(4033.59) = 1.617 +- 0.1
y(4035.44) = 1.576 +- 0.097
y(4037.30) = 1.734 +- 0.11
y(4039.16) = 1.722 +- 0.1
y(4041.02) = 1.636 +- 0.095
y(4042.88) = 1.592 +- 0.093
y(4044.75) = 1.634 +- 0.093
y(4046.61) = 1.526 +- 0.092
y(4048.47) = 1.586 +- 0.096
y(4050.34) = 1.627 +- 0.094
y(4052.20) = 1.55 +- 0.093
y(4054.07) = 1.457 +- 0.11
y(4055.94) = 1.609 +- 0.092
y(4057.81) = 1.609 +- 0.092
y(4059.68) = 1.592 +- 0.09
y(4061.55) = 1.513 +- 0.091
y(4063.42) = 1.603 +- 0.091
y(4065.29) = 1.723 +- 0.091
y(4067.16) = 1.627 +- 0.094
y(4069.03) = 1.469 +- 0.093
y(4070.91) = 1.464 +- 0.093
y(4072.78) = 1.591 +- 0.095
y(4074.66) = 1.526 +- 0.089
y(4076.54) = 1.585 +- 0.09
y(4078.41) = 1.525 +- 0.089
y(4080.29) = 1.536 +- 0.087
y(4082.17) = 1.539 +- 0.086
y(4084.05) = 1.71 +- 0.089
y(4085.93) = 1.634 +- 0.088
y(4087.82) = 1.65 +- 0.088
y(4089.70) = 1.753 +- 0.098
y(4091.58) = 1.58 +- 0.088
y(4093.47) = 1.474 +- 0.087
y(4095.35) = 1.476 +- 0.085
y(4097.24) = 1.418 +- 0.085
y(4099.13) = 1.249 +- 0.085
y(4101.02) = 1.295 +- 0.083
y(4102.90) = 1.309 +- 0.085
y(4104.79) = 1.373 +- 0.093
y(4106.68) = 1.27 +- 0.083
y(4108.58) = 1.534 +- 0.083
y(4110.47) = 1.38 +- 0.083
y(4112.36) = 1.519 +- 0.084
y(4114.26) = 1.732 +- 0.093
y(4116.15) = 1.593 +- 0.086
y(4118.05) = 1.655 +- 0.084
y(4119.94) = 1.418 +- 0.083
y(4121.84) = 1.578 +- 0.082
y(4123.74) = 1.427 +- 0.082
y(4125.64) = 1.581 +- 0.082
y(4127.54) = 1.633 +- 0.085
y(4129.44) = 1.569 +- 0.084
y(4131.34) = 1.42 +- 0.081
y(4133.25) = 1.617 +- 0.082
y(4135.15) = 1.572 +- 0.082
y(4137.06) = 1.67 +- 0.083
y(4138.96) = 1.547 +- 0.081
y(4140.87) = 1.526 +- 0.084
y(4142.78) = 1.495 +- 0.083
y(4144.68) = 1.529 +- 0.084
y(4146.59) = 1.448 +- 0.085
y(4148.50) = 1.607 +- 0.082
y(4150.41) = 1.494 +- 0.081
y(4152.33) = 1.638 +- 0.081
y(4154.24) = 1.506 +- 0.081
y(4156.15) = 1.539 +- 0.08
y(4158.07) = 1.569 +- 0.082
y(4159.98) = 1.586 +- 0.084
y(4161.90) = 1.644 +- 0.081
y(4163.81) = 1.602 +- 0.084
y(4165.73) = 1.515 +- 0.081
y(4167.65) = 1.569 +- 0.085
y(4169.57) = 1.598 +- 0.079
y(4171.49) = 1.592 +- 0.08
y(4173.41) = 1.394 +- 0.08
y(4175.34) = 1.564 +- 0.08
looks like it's 1.4 AA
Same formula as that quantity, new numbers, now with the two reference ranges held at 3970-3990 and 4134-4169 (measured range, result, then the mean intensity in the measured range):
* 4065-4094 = -4.5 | 1.59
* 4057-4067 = -2.1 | 1.61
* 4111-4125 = -0.8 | 1.56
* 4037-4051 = -3.8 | 1.63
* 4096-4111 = 0.8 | 1.35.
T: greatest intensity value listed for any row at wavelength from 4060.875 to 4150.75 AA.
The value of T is 1.753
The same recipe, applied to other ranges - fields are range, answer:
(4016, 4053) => 1.828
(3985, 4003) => 1.603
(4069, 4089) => 1.71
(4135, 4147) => 1.67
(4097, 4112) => 1.534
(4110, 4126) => 1.732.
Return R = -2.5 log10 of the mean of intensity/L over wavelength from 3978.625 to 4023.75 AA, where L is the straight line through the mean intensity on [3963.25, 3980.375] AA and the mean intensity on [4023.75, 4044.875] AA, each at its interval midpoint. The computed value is -0.23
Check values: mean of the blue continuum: 0.806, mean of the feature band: 1.46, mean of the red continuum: 1.64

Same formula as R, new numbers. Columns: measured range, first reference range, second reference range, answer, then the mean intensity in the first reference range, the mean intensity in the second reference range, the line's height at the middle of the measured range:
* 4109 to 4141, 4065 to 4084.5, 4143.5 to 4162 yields 0.00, 1.56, 1.55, 1.56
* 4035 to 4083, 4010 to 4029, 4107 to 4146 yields 0.02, 1.64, 1.54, 1.61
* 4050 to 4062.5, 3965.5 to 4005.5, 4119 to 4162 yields -0.16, 1.19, 1.55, 1.35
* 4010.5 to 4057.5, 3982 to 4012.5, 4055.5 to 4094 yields -0.07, 1.44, 1.59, 1.51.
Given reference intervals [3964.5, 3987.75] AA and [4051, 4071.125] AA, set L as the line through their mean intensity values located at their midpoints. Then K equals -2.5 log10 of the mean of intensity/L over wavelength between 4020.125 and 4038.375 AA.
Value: -0.21 mag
